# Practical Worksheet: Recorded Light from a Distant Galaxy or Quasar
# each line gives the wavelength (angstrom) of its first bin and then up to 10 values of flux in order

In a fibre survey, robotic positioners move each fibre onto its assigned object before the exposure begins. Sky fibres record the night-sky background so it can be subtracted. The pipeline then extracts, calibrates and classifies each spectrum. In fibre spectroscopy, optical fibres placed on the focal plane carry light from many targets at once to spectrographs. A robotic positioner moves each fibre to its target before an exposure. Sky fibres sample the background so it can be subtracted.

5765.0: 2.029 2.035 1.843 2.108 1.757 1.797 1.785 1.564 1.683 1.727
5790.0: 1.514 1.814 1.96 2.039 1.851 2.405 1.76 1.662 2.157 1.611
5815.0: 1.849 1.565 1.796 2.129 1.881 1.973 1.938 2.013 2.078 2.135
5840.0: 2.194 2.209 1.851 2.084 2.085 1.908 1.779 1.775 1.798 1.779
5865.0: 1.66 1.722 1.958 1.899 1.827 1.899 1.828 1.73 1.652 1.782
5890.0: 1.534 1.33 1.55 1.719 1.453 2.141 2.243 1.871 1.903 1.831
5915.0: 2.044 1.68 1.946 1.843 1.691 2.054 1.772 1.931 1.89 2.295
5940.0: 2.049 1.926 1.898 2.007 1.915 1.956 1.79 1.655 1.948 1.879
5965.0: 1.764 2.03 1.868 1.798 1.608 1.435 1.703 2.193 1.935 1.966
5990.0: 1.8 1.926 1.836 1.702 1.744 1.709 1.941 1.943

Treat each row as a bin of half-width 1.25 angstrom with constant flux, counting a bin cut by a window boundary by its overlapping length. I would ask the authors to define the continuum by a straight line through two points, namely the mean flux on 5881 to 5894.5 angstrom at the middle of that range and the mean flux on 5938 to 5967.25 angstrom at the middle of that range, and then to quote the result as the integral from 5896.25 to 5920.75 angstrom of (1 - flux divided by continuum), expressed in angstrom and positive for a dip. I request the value -2.6 angstrom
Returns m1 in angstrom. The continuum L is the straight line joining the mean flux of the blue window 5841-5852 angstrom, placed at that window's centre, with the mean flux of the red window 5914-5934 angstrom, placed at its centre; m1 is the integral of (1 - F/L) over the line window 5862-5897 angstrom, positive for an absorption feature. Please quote 4.43 angstrom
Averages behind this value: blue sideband 2.05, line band 1.72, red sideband 1.87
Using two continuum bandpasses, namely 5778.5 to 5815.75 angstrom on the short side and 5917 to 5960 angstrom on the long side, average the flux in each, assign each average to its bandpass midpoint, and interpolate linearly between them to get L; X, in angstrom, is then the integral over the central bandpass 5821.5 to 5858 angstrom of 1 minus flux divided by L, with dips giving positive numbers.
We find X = -3.1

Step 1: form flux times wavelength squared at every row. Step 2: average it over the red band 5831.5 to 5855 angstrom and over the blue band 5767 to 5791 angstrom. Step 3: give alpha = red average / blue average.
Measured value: 1.2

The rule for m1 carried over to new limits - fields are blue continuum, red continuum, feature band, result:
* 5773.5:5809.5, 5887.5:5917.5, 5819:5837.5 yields -1.9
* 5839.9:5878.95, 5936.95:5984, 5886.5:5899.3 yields 2.1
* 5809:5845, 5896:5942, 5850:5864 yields 0.8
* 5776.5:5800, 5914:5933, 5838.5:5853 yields -2.0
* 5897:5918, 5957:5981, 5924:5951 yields -1.8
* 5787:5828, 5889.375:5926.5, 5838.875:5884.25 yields -1.5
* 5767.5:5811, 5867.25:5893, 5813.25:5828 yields -0.3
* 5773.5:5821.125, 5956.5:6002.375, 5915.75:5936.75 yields -0.6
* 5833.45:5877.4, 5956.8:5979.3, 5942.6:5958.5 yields -0.7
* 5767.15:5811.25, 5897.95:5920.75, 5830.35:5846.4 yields -1.7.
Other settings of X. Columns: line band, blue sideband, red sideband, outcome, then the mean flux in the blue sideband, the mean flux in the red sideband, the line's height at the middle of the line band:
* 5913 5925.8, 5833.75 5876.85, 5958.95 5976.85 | 0.2 angstrom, 1.93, 1.83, 1.87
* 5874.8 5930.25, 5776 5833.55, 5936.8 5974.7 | 2.6 angstrom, 1.85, 1.91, 1.88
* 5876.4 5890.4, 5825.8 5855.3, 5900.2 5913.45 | 1.7 angstrom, 2.03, 1.96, 1.98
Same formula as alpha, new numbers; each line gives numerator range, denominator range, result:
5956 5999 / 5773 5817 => 1.07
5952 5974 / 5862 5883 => 1.05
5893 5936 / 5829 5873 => 0.97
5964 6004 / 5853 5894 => 1.08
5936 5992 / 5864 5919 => 1.08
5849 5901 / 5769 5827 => 0.97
